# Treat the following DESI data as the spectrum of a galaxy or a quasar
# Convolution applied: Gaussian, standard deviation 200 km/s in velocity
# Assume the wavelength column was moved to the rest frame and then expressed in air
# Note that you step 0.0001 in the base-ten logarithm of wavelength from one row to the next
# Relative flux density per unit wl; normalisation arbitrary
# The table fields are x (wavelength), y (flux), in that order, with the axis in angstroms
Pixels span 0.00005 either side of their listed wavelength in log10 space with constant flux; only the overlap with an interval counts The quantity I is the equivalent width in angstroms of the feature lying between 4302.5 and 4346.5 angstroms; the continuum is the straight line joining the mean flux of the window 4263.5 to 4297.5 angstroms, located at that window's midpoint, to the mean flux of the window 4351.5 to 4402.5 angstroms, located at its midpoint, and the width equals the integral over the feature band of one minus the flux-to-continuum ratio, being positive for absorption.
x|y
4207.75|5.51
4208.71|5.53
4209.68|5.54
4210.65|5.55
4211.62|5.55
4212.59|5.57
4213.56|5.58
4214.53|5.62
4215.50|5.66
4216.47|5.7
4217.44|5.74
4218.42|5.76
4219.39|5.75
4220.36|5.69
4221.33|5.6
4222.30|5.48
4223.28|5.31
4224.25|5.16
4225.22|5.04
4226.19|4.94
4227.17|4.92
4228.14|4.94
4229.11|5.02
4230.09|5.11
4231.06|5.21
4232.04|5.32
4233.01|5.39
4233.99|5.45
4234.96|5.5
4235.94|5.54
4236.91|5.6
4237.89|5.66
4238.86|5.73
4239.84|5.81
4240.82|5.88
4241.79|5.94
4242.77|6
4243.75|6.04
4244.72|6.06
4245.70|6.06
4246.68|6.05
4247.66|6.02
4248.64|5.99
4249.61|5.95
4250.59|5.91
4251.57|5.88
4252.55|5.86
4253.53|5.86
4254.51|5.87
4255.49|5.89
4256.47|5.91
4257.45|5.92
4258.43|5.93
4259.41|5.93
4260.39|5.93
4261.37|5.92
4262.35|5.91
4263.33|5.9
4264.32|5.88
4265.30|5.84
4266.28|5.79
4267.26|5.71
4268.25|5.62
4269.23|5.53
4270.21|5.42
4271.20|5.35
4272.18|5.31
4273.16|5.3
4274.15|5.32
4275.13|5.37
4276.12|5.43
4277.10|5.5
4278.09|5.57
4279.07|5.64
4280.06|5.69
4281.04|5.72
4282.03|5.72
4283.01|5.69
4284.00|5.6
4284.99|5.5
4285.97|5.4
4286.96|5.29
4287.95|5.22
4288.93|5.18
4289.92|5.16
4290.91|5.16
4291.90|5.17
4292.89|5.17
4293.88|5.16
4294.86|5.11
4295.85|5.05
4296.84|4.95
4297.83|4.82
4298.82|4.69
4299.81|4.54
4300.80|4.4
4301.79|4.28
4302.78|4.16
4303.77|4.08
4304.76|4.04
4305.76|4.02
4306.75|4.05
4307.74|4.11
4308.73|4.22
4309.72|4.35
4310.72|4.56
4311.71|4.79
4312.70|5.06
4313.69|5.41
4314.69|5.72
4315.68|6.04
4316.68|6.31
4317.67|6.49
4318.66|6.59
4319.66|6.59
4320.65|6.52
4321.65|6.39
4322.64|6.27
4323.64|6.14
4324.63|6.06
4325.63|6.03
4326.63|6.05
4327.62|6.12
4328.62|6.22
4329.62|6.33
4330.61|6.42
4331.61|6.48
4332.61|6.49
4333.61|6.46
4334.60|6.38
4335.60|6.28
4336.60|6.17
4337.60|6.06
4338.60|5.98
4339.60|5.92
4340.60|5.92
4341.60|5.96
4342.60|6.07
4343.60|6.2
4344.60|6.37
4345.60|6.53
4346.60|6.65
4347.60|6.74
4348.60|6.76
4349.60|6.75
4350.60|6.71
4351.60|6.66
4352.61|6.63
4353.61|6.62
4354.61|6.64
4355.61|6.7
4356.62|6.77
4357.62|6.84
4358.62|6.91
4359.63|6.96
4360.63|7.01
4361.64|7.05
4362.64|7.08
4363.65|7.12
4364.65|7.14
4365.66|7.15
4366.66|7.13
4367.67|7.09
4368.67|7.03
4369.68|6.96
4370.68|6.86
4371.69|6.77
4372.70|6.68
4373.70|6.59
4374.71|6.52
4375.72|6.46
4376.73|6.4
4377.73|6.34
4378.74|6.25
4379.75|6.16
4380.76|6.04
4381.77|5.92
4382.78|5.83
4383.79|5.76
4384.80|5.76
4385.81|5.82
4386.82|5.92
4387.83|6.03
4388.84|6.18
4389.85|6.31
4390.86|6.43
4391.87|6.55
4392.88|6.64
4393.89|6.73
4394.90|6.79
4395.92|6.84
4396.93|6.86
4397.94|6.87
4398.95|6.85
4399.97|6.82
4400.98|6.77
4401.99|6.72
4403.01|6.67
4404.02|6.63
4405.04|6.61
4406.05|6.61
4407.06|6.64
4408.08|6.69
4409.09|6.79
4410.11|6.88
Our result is 1.6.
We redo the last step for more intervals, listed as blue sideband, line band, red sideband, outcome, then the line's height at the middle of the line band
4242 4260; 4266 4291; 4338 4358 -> 2.6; 6.1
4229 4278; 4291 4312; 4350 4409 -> 5.1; 6.05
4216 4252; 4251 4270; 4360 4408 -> -0.2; 5.77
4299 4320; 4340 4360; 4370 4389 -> -3.1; 5.68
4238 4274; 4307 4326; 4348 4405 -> 1.8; 6.22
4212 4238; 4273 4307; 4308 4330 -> 3.7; 5.69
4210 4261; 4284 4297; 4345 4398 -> 1.8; 6.03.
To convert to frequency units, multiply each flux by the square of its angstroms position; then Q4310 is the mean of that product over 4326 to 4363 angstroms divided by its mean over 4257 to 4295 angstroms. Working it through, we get 1.2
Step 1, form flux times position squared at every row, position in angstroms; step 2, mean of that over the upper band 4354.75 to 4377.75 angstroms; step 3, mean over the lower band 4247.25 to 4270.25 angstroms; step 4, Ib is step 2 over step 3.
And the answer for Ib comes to 1.23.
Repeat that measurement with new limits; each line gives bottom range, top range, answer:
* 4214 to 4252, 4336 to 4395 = 1.24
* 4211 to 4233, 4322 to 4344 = 1.21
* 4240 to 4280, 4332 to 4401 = 1.19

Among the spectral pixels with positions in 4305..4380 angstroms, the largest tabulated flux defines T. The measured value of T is 7.15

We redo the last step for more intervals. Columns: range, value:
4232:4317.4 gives 6.31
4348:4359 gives 6.91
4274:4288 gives 5.72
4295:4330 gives 6.59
